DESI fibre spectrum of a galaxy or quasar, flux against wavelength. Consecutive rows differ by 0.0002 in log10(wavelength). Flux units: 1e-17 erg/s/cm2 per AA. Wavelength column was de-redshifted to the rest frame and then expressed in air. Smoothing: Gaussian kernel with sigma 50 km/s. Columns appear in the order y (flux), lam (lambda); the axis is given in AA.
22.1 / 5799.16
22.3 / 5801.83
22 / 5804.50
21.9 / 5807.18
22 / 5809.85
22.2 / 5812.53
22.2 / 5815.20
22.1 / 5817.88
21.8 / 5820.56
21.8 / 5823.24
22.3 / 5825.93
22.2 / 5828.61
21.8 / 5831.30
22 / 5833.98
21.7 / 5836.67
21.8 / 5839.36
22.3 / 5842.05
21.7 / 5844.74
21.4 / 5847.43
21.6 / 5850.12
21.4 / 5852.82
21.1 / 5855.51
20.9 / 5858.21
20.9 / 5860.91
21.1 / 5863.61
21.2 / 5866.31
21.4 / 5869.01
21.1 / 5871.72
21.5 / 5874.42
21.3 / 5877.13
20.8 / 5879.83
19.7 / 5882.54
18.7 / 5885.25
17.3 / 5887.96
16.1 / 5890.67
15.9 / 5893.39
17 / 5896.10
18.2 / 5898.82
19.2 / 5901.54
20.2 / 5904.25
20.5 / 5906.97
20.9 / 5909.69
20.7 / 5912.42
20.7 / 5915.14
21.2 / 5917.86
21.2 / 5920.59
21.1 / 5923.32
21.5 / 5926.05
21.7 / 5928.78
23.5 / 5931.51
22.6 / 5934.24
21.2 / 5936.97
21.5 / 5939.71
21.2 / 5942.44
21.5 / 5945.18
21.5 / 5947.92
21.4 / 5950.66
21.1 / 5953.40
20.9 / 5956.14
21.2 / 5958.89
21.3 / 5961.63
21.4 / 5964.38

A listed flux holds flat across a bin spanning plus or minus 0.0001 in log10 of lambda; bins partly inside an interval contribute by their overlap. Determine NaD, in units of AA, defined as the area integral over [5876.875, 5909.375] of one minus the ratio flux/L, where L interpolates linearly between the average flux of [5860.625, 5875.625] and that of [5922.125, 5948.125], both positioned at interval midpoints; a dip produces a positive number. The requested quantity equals 4.1 AA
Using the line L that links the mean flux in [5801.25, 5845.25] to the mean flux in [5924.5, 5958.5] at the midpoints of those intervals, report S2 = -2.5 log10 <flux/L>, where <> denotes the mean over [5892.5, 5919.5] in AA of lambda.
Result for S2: 0.116 mag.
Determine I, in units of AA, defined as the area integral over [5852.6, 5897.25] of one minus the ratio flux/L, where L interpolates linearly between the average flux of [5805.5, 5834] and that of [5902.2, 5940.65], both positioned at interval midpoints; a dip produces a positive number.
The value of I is 3.7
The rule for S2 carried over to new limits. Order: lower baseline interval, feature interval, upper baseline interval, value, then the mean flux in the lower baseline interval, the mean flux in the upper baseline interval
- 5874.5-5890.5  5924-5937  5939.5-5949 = -0.06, 19.5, 21.4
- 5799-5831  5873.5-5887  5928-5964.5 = 0.08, 22.1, 21.6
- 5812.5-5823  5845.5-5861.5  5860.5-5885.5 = 0.00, 22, 20.9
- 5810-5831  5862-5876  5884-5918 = -0.06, 22.1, 18.9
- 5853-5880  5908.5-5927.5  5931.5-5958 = 0.02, 21.2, 21.5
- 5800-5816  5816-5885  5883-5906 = -0.07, 22.1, 17.9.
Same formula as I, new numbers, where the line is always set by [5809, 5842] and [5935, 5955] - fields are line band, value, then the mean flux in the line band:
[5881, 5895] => 2.7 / 17.6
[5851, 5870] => 0.6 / 21.1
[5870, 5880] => 0.2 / 21.2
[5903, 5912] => 0.4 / 20.5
